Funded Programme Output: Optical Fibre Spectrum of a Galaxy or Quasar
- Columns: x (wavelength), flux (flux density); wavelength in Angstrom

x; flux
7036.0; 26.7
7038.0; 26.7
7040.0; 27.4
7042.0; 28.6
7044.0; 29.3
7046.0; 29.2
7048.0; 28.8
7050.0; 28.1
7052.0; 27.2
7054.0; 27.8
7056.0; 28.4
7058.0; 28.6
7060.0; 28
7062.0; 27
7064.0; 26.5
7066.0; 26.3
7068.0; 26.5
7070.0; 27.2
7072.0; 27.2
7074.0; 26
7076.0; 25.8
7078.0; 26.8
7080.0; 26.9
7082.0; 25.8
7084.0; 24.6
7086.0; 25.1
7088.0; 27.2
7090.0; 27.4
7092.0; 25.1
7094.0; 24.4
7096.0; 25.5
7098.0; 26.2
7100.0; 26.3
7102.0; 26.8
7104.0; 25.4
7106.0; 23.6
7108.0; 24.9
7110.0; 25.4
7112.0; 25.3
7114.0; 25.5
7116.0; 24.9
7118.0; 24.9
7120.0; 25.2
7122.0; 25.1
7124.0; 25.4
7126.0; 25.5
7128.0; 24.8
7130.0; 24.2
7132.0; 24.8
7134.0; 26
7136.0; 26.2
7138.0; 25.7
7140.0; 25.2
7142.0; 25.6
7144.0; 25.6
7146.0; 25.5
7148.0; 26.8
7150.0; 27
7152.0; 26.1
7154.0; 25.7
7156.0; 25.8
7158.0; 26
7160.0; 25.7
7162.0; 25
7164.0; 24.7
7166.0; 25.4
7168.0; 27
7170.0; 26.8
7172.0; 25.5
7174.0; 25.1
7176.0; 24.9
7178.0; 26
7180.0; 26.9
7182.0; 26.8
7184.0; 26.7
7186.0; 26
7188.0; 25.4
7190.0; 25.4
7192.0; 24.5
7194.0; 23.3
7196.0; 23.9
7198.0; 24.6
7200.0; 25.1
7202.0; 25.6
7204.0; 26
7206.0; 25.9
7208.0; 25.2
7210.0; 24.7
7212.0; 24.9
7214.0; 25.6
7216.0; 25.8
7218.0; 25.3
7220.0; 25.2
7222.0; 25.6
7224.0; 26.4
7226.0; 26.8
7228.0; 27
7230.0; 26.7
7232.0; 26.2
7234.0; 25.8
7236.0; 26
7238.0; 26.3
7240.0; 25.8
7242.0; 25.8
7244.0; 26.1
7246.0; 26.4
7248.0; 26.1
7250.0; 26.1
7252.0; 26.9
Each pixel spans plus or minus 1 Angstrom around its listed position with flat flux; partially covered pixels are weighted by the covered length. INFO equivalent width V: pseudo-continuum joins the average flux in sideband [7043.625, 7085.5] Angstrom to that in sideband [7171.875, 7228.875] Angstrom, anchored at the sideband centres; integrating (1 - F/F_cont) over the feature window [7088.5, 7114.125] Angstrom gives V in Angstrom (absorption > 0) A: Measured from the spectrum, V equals 1.13 Angstrom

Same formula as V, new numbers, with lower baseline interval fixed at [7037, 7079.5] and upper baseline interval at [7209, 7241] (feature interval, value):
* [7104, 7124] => 1.43 Angstrom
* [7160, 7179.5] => 0.57 Angstrom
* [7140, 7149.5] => 0.28 Angstrom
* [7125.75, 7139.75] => 0.77 Angstrom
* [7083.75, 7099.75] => 0.82 Angstrom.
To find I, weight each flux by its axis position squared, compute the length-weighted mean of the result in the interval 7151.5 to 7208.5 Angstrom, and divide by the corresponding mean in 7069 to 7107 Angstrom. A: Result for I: 1.01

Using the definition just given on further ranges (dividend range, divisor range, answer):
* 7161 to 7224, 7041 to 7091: 0.97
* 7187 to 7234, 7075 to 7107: 1.02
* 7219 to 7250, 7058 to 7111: 1.04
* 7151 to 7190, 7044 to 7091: 0.98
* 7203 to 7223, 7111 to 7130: 1.04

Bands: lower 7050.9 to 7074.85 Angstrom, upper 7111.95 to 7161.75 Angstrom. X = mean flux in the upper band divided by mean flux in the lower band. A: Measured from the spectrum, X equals 0.94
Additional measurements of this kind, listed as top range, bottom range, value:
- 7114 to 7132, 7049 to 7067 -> 0.91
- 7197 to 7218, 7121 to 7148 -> 1.00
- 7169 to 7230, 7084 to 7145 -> 1.01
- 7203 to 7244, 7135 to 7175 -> 1.00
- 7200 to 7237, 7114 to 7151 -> 1.01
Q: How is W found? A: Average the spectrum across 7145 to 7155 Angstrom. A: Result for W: 26.2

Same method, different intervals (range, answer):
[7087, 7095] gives 26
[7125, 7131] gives 24.8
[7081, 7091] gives 26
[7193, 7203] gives 24.5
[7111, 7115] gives 25.4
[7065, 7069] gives 26.4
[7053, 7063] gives 28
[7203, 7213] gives 25.3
